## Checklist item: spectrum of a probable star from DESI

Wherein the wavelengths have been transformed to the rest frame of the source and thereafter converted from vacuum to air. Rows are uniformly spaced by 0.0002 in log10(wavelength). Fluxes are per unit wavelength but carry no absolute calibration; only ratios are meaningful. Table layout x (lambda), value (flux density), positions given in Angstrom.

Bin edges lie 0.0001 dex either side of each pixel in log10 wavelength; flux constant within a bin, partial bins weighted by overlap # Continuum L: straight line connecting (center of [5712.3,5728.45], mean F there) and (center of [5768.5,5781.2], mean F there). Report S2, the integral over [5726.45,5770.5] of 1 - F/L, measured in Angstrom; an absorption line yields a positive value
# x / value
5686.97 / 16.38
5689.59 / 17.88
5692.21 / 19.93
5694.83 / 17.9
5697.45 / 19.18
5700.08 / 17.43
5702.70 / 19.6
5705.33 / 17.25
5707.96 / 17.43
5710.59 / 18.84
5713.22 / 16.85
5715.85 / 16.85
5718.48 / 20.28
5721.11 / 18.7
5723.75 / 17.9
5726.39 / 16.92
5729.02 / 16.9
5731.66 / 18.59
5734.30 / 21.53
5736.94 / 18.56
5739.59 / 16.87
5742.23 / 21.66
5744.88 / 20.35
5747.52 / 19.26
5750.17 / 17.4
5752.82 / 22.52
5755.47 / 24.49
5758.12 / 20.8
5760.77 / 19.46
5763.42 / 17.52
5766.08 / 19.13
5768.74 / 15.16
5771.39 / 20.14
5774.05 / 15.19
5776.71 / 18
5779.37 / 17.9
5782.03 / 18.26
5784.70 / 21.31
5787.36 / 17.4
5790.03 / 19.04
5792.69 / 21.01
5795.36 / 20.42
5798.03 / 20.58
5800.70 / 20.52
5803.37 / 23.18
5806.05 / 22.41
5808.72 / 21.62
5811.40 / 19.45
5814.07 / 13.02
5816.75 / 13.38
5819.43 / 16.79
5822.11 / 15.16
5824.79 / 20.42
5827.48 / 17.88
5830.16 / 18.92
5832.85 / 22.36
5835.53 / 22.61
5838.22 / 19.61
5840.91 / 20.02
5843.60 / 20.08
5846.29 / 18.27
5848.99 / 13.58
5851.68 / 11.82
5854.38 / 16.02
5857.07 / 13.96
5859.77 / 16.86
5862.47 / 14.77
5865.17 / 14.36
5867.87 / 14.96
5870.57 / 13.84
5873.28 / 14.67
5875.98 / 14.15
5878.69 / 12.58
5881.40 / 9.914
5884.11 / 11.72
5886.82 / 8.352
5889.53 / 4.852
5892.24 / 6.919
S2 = -4.0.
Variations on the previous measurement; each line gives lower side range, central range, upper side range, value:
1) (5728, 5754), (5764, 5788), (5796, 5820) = 1.5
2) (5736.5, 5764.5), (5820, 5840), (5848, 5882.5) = -4.6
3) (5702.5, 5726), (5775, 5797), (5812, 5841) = -1.2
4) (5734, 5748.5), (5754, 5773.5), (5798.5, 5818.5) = 0.1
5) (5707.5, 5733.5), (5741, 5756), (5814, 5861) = -2.4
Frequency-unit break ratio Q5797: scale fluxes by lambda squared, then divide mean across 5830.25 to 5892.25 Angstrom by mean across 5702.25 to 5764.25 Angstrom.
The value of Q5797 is 0.81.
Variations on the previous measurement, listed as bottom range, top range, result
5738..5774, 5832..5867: 0.91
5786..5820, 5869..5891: 0.60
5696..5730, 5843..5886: 0.84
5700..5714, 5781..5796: 1.12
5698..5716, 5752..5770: 1.13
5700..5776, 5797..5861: 1.00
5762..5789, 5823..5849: 1.11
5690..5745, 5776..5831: 1.05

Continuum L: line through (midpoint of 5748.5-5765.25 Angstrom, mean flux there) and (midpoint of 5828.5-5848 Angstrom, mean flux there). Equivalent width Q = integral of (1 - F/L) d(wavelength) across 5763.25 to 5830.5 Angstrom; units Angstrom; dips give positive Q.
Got 5.3 Angstrom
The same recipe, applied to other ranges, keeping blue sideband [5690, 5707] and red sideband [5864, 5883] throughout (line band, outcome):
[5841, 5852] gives -2.0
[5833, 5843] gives -4.4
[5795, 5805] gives -3.7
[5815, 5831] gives -2.2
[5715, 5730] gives -0.1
